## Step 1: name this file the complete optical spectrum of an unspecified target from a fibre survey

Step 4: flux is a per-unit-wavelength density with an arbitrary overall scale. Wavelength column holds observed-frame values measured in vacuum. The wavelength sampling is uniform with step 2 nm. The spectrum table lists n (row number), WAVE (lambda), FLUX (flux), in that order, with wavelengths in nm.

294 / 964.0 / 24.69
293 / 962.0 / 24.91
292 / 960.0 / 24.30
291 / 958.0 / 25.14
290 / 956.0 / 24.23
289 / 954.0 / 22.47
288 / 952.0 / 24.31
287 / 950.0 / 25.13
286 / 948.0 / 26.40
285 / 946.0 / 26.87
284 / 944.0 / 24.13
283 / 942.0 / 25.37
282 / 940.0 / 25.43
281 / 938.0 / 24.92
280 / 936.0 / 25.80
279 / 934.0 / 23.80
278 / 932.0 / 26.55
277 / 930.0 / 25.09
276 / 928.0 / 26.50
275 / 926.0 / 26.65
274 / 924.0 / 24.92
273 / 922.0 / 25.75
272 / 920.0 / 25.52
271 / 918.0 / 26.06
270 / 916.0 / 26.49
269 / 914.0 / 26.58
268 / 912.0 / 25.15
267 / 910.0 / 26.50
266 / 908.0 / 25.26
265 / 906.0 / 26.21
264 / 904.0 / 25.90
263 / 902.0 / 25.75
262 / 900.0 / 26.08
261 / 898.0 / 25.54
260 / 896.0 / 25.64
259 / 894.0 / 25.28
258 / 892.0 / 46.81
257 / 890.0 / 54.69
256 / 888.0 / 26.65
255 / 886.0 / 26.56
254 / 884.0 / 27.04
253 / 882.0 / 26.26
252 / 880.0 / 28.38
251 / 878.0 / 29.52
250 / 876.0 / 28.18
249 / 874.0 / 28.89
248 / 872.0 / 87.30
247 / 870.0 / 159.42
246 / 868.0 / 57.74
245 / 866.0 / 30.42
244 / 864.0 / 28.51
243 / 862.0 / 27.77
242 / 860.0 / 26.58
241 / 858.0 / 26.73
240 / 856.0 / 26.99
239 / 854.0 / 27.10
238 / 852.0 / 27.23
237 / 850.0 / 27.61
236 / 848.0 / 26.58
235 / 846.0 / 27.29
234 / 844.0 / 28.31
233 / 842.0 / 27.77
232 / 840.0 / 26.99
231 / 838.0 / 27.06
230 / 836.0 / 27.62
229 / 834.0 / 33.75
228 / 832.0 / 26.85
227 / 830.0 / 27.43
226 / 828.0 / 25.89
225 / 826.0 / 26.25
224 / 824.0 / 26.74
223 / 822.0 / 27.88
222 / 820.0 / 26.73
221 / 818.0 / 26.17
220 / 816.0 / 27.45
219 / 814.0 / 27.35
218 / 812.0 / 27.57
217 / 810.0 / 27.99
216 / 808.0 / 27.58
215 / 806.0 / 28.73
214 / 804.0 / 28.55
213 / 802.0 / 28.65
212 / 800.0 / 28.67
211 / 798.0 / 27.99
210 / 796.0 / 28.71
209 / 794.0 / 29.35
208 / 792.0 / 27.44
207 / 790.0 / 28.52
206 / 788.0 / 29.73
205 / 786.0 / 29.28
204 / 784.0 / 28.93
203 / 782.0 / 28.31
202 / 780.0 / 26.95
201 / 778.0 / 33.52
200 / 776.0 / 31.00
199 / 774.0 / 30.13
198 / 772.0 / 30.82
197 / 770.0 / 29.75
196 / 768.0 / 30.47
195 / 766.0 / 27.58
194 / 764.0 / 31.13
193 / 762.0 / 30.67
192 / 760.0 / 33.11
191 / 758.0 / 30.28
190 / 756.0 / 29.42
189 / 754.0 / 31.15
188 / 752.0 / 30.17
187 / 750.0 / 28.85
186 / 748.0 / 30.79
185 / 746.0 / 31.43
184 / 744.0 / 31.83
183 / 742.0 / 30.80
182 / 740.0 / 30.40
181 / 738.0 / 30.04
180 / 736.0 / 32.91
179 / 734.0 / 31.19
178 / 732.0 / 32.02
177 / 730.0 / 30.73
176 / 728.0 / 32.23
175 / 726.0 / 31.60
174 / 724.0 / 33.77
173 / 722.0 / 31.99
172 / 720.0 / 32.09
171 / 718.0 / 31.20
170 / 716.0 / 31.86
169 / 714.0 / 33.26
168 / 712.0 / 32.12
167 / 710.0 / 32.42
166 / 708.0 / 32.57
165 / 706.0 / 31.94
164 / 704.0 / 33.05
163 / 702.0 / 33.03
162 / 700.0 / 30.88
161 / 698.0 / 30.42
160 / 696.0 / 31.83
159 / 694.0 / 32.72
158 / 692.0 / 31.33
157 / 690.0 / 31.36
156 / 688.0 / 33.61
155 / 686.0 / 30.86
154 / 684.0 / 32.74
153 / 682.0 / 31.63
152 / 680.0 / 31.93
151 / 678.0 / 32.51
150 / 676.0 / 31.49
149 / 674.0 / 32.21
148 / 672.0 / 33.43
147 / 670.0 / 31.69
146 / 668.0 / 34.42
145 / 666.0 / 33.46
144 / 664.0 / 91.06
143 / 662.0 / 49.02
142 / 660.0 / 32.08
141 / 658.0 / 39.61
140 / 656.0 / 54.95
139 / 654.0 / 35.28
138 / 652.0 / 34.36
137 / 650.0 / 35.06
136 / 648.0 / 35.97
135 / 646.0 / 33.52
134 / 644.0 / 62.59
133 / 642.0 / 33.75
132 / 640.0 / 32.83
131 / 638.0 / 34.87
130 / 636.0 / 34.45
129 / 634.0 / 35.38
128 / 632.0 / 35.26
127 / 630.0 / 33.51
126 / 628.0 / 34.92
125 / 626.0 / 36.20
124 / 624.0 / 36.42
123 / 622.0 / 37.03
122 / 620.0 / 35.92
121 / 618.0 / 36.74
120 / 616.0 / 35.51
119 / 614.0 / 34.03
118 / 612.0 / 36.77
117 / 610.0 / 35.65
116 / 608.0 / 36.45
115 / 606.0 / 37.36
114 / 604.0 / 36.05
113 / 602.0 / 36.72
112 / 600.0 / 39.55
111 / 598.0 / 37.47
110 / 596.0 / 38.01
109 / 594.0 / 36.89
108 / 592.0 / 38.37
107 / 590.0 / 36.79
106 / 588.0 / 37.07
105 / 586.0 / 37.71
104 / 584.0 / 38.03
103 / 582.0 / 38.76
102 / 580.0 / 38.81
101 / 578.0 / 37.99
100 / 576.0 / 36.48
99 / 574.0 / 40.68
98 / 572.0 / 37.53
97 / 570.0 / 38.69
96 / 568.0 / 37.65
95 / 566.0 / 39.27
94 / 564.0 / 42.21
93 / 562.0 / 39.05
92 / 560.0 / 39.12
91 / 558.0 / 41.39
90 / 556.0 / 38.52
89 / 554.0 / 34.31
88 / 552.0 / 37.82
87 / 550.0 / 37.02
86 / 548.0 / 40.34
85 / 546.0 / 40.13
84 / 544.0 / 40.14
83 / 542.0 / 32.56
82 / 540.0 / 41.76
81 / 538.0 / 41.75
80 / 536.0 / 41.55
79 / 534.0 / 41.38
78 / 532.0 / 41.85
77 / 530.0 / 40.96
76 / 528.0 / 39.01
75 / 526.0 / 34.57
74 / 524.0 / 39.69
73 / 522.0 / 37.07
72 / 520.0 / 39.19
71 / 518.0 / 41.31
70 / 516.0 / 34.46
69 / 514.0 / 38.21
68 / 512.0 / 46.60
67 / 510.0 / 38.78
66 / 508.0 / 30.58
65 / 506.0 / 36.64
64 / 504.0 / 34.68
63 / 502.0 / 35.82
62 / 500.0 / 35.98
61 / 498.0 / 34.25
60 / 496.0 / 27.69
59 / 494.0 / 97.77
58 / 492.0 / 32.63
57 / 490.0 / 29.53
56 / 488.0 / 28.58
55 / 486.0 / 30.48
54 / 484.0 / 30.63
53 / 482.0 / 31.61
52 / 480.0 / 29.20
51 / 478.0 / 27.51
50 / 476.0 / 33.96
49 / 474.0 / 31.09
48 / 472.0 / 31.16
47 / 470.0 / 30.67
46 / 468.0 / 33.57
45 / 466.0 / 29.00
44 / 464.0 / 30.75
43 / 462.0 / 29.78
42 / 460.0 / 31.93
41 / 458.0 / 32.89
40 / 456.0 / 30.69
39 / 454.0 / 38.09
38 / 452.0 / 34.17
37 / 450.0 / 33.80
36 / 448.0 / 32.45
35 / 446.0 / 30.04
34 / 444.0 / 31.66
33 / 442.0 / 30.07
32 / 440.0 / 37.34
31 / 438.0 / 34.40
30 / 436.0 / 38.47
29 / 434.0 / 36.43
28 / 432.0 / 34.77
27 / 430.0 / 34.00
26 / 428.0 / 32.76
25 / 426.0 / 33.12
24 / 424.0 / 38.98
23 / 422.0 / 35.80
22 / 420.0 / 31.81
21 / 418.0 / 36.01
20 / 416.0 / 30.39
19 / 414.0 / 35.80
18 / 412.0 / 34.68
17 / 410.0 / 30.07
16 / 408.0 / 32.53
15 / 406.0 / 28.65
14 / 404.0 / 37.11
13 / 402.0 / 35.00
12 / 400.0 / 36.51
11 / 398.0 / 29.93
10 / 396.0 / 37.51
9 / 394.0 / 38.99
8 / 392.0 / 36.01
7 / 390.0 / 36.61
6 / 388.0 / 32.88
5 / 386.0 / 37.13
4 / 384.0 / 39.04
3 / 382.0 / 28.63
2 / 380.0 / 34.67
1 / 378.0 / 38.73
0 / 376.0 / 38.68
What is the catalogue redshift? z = 0.324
